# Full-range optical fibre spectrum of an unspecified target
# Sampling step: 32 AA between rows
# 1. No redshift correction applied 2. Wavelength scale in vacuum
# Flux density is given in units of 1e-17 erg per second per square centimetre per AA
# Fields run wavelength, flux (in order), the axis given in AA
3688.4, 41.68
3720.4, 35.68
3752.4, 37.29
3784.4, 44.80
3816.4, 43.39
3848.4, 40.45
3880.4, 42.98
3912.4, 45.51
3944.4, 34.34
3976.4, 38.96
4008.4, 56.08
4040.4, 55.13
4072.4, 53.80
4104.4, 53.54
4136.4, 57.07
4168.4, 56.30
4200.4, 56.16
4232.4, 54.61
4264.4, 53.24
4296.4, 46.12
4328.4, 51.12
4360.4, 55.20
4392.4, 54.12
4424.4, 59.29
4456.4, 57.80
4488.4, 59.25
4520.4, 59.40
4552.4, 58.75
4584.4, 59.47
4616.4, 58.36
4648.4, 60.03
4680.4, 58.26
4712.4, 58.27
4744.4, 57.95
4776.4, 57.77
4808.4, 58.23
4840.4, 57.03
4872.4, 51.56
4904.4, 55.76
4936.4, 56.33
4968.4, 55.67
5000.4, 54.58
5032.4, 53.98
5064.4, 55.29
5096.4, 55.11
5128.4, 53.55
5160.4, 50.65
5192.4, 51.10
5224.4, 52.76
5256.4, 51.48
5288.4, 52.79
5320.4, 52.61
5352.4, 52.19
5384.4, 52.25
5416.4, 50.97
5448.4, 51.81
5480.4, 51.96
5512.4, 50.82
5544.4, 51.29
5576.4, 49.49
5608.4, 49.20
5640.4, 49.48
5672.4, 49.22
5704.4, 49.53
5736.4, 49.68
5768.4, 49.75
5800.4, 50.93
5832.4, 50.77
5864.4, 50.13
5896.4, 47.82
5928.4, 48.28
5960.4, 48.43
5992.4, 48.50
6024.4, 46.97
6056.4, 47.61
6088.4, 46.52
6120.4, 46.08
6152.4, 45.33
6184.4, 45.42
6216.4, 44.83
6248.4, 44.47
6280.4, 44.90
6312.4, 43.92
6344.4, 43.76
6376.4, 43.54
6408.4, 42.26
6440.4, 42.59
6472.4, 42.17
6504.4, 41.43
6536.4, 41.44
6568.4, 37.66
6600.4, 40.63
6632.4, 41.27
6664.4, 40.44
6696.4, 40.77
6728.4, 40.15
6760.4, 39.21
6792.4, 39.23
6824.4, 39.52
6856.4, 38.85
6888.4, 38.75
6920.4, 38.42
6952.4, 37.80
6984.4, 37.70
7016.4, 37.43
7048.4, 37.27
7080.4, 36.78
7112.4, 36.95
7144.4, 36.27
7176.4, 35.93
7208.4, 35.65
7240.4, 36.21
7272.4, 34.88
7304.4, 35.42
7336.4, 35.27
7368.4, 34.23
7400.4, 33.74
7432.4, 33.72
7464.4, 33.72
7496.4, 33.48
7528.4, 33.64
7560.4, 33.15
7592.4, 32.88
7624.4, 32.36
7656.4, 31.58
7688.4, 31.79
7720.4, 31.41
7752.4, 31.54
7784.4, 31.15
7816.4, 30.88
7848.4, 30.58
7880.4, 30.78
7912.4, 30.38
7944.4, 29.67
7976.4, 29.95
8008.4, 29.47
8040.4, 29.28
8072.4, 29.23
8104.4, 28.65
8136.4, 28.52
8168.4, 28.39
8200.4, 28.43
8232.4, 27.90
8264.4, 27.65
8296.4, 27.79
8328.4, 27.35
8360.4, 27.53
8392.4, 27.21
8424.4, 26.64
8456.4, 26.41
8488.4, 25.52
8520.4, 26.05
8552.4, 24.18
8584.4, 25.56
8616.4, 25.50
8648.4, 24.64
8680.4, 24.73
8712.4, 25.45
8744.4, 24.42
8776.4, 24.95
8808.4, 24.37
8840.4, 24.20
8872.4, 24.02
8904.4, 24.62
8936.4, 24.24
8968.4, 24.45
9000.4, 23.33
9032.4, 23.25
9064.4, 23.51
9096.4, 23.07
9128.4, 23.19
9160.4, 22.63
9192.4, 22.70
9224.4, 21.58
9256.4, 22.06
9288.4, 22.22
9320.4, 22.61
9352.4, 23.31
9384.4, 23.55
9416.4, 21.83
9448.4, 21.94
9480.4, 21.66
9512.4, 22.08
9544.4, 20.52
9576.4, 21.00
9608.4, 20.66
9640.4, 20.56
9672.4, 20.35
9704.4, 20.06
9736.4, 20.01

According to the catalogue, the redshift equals 0.00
